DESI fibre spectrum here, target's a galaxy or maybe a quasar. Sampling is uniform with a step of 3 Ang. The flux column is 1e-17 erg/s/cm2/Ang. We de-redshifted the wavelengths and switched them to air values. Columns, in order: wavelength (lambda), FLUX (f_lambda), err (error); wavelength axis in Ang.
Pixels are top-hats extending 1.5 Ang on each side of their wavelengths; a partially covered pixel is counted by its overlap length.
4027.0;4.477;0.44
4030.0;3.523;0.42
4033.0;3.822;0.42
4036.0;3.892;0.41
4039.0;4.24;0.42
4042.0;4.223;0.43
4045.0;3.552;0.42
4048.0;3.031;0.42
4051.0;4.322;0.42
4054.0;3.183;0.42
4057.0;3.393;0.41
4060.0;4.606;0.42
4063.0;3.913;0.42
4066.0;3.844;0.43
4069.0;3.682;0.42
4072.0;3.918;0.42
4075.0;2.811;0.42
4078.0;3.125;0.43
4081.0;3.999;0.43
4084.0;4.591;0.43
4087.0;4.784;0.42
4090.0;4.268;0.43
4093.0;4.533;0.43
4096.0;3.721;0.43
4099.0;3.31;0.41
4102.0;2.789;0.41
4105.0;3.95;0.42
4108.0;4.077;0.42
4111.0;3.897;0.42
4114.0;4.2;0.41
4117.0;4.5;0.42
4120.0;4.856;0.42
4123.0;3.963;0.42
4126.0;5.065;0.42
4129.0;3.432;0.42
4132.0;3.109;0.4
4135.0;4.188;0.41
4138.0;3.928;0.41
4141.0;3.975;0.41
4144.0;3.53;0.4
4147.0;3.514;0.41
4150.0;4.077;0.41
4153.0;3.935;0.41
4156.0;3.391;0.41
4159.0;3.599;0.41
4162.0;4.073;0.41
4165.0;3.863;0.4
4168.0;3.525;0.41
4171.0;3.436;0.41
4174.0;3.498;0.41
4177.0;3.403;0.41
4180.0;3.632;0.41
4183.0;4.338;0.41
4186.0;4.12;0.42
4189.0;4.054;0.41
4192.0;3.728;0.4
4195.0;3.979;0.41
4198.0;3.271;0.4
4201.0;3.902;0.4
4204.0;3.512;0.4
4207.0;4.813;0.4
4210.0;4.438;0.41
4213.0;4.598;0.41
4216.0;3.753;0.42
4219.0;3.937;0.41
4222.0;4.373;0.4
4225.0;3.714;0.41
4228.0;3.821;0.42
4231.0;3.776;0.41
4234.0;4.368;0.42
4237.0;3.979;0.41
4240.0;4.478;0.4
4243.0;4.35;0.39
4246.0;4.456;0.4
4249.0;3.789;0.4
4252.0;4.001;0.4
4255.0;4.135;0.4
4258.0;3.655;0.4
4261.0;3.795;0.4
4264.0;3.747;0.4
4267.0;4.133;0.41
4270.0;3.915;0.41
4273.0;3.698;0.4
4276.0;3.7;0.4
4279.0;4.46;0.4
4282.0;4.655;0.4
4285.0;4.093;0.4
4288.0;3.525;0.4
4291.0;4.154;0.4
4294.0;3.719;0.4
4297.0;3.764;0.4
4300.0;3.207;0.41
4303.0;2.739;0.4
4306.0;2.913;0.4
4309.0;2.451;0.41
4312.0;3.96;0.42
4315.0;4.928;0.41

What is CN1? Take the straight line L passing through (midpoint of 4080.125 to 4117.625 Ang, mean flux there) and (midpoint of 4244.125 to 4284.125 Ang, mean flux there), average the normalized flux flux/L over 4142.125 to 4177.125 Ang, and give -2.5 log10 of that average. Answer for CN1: 0.10 mag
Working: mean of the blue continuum 4.04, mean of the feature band 3.67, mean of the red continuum 4.02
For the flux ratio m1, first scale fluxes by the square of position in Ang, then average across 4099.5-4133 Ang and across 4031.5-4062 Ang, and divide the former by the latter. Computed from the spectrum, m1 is 1.08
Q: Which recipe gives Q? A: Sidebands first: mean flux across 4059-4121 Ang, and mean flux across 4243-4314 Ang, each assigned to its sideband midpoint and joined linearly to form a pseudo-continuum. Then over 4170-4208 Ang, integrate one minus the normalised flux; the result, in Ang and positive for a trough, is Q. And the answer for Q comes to 0.5 Ang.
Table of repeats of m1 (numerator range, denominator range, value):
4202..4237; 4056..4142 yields 1.10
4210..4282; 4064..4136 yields 1.10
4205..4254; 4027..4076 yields 1.20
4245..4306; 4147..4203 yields 1.07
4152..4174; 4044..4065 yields 1.04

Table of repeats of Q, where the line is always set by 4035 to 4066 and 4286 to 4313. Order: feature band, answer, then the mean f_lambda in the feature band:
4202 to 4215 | -2.8 Ang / 4.3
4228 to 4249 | -4.1 Ang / 4.17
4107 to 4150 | -3.8 Ang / 4.02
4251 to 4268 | -2.2 Ang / 3.9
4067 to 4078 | 1.0 Ang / 3.44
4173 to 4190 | -1.2 Ang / 3.84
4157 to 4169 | -0.4 Ang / 3.76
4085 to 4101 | -1.4 Ang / 4.1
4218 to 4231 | -1.6 Ang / 3.94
